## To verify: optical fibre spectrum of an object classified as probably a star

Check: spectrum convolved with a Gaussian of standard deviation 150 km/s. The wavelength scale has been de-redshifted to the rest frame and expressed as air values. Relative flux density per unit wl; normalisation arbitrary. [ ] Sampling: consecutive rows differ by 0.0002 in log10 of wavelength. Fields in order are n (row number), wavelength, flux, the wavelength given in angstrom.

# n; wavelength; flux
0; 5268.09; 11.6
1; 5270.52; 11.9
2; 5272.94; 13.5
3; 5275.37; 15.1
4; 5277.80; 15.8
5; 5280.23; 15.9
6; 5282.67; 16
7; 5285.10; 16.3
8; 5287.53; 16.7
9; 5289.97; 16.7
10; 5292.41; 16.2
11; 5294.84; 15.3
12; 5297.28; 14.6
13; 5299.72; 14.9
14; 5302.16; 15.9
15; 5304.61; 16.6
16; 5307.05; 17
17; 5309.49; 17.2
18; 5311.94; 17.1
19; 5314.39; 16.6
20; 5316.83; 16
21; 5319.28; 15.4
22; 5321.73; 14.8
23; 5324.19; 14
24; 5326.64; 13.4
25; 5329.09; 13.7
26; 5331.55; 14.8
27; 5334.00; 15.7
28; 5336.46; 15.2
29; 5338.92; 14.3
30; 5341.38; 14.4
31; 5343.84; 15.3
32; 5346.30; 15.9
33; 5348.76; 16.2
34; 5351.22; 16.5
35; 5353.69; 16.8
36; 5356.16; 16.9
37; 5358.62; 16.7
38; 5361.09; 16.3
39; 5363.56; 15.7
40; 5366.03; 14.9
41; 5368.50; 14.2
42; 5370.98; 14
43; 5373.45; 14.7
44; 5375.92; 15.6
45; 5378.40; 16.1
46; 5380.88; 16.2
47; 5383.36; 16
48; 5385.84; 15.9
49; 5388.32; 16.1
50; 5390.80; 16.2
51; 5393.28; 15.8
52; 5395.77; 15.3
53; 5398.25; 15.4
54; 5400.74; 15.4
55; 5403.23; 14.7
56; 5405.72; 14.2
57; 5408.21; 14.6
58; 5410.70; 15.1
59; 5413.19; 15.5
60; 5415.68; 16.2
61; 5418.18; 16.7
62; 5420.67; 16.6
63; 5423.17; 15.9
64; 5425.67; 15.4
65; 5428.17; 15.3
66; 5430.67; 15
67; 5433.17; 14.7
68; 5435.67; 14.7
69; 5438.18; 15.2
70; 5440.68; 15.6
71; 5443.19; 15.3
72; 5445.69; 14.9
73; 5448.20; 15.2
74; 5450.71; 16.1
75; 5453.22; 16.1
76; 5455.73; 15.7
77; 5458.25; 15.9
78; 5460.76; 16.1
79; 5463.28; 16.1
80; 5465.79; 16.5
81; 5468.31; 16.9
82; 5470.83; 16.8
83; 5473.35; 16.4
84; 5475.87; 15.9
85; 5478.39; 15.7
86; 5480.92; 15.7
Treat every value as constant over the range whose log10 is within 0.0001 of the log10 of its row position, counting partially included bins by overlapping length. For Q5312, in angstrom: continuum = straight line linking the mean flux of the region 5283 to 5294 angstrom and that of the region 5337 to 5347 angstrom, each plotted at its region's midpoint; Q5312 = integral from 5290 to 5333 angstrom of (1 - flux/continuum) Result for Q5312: 0.7 angstrom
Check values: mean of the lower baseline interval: 16.4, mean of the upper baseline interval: 14.9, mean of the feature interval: 15.5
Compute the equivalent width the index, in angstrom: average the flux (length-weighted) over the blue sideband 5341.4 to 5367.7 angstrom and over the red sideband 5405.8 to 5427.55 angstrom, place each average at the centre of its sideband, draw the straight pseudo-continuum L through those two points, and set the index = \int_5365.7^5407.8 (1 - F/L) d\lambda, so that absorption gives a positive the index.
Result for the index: 1.32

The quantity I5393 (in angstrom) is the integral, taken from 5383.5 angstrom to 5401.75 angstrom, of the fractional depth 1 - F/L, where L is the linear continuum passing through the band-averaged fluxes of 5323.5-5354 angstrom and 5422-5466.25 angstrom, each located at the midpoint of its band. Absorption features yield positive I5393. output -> -0.54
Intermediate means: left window 15.1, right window 15.5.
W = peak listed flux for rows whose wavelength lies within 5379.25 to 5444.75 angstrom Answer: 16.7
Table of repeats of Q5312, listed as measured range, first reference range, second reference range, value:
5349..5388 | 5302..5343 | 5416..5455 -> -0.8 angstrom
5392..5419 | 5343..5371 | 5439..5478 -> 1.0 angstrom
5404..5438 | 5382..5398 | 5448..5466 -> 1.2 angstrom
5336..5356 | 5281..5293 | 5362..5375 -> -0.6 angstrom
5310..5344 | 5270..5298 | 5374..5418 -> 0.9 angstrom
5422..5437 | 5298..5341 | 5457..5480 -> 0.8 angstrom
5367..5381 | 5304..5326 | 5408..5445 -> 0.6 angstrom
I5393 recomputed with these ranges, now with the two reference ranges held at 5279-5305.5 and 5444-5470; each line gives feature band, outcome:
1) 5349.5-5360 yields -0.5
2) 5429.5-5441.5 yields 0.7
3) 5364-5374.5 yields 0.9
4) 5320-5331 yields 1.3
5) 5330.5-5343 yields 0.8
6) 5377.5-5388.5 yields -0.1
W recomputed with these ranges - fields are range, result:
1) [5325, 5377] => 16.9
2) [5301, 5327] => 17.2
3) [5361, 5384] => 16.3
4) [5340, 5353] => 16.5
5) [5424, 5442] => 15.6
